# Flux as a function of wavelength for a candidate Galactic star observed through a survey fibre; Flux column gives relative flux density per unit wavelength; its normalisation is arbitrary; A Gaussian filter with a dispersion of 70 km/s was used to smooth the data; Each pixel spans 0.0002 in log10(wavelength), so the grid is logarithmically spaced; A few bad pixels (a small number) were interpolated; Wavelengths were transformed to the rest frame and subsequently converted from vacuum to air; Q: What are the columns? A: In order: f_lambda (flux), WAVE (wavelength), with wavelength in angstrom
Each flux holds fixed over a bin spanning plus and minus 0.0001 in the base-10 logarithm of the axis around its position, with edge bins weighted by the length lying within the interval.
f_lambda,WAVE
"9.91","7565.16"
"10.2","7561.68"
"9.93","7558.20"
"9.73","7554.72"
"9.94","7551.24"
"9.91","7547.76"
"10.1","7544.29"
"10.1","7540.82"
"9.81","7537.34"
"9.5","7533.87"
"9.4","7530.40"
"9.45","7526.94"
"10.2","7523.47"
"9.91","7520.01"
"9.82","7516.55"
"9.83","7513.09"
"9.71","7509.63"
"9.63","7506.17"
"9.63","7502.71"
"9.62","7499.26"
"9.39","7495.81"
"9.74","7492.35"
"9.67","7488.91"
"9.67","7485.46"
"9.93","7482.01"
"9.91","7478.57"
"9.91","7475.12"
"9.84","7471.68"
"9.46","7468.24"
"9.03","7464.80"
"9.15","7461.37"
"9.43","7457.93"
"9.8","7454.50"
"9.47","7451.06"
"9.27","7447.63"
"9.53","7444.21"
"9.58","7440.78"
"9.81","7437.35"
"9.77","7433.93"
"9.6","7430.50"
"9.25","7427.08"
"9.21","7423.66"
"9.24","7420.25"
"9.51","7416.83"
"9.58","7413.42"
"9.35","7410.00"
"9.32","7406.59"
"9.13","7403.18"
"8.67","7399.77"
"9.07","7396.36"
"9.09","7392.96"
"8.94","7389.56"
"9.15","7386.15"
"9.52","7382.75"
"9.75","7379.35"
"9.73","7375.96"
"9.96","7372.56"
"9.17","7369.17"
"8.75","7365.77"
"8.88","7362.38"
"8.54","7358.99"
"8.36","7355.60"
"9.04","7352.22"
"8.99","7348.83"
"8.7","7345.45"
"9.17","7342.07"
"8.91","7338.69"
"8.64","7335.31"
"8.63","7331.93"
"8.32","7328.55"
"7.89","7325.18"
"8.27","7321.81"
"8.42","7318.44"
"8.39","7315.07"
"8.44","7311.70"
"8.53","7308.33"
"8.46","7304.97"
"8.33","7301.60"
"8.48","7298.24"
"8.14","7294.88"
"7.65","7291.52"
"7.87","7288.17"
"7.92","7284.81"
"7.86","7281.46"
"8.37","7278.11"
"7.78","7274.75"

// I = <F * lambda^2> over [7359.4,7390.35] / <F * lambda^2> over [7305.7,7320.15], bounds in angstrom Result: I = 1.1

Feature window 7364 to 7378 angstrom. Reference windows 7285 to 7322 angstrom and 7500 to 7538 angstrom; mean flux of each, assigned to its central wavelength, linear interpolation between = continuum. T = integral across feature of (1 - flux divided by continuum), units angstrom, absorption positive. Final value -1.1 angstrom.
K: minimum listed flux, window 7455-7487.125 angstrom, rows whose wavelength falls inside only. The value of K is 9.03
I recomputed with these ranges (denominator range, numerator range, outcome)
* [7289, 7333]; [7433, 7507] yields 1.21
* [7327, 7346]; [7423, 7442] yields 1.12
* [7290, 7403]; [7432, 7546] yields 1.15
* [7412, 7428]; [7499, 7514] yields 1.06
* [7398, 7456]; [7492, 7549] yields 1.06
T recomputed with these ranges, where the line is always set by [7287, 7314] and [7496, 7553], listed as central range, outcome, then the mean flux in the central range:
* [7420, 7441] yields -0.85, 9.51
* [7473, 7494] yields -0.69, 9.81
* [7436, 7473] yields -0.73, 9.48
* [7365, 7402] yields -1.90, 9.26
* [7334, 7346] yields -0.51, 8.88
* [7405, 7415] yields -0.47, 9.41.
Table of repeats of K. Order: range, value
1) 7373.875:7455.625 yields 8.67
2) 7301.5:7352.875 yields 7.89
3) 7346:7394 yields 8.36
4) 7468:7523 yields 9.39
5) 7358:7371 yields 8.54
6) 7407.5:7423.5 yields 9.24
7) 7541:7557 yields 9.73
